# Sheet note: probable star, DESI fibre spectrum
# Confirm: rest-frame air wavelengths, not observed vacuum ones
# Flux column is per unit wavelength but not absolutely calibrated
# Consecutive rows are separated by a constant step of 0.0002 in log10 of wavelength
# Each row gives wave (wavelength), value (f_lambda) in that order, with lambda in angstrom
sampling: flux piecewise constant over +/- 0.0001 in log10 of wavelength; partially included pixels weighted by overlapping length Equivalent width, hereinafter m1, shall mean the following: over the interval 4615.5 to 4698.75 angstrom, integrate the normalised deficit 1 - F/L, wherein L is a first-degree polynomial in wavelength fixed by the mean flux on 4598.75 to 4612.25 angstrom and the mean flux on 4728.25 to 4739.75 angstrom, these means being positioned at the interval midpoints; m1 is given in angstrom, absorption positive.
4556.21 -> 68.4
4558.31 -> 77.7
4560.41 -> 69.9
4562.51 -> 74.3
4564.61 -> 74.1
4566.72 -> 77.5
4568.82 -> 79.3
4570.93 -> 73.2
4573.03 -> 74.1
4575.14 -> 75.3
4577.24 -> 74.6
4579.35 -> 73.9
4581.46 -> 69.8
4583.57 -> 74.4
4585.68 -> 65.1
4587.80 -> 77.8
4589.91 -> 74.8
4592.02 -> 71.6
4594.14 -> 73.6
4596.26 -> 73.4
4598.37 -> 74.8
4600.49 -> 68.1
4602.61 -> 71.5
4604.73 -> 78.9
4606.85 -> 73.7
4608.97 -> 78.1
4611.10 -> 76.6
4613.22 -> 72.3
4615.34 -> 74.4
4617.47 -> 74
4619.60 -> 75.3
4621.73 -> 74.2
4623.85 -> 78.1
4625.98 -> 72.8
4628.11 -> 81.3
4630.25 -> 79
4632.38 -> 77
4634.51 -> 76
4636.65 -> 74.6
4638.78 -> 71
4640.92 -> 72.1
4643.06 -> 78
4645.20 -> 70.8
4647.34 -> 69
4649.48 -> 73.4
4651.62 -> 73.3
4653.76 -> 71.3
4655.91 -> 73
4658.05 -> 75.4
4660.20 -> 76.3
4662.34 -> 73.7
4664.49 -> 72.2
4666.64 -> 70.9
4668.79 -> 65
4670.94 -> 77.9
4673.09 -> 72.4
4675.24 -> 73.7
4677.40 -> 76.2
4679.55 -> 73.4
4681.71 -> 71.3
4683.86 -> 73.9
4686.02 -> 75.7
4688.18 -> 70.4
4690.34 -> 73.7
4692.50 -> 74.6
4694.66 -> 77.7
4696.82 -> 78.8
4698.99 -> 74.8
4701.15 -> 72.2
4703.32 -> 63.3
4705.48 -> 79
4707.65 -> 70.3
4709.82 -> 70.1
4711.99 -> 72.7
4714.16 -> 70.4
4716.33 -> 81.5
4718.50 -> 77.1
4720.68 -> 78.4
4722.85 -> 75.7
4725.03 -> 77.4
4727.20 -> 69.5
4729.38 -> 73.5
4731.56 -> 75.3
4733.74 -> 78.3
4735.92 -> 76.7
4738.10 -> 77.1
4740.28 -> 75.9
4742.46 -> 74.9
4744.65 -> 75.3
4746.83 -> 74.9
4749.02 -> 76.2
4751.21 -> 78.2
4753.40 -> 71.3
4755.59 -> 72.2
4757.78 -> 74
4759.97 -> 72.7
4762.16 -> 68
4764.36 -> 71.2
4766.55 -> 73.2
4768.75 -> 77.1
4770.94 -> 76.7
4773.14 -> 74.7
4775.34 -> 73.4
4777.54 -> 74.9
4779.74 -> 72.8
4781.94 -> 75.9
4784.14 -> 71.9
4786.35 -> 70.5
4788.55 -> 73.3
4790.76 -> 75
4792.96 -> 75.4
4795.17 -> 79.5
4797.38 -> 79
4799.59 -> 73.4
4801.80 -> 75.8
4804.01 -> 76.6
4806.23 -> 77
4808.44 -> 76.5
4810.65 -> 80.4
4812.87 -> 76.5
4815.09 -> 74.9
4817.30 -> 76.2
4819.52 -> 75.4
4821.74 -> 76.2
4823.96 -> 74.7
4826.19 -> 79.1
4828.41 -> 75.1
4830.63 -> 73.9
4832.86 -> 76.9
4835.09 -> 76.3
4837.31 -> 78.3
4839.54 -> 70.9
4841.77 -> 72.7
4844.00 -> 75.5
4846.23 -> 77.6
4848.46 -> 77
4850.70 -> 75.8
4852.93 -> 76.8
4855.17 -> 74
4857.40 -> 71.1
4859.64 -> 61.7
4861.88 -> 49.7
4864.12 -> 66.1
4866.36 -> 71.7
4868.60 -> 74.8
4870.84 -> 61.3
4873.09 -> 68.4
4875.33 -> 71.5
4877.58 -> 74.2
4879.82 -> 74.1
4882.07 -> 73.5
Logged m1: 1.10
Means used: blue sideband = 74.5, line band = 74.1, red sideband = 76.1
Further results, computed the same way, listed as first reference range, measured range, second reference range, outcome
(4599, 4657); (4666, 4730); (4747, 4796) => 0.4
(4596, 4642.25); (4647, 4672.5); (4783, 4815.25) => 0.8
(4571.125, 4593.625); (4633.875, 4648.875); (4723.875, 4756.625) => 0.2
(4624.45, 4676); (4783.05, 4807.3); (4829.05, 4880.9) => -1.0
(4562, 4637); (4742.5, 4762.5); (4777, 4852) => 0.4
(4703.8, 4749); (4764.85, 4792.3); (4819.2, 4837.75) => 0.6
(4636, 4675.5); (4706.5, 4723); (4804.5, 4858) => -0.1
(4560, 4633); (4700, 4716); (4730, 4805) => 0.6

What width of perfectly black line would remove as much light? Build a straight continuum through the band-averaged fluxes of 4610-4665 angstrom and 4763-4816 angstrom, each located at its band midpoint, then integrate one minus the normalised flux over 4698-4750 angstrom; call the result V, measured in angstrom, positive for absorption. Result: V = 0.2 angstrom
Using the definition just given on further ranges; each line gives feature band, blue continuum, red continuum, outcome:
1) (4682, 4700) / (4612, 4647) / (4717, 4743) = 0.18 angstrom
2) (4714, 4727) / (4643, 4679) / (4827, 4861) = -0.60 angstrom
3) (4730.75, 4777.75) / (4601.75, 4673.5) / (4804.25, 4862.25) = -0.12 angstrom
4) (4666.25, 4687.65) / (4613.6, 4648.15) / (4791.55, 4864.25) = 0.49 angstrom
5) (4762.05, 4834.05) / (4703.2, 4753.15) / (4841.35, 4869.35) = -2.45 angstrom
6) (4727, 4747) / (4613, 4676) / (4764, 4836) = -0.14 angstrom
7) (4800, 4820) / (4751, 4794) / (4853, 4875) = -1.57 angstrom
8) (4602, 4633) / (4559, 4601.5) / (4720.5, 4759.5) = -0.82 angstrom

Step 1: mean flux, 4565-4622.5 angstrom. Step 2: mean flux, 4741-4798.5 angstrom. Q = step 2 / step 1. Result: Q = 1.0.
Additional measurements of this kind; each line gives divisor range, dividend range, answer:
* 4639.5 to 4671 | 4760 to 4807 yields 1.03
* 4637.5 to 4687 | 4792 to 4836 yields 1.05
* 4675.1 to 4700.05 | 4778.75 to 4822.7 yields 1.01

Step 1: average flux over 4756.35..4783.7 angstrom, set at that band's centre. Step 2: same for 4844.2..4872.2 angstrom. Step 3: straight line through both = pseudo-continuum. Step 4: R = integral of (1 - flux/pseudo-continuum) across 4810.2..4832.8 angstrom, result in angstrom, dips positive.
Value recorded -1.5 angstrom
